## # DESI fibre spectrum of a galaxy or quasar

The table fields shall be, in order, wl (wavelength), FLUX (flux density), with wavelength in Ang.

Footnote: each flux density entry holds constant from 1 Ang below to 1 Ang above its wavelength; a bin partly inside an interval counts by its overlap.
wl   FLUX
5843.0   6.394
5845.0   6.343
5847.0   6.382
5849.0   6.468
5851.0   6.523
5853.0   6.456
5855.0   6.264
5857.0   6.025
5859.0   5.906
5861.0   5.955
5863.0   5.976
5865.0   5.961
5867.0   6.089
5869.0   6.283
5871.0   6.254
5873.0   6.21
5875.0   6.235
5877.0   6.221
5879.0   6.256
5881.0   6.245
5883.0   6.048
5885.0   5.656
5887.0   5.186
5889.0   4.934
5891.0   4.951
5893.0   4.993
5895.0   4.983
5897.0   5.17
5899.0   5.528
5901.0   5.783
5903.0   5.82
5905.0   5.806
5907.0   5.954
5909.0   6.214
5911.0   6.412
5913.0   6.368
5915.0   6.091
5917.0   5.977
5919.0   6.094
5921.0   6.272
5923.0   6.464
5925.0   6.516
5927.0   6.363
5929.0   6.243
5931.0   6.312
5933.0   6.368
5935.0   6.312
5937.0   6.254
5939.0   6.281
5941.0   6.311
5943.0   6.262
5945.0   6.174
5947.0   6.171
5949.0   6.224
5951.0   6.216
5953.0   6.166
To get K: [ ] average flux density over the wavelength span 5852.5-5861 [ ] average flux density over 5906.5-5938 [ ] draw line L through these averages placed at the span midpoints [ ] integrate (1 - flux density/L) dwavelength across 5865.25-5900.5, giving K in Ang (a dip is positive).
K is 2.6 Ang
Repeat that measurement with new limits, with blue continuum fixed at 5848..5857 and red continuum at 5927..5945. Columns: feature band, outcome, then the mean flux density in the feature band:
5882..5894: 1.98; 5.29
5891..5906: 2.19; 5.41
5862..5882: 0.59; 6.17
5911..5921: 0.22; 6.17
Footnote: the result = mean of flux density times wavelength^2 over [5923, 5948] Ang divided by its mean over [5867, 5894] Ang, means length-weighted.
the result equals 1.10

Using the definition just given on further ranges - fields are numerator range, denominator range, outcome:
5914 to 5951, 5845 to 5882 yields 1.03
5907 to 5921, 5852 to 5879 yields 1.02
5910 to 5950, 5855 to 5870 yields 1.06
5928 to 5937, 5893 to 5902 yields 1.20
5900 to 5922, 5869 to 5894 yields 1.06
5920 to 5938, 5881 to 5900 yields 1.21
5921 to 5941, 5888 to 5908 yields 1.19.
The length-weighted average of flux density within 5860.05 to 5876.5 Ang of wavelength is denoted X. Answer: 6.12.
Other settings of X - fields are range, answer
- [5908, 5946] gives 6.28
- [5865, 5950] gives 6.01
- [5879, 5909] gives 5.55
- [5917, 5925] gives 6.27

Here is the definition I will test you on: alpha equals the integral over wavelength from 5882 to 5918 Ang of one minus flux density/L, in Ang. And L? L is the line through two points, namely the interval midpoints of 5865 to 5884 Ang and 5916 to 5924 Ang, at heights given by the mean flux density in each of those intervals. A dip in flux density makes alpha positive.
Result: 3.1 Ang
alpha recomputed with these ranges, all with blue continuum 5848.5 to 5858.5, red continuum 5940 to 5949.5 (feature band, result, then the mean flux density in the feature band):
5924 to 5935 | -0.2 Ang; 6.36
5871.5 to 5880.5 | 0.1 Ang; 6.23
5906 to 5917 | 0.1 Ang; 6.19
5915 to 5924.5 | 0.1 Ang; 6.21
